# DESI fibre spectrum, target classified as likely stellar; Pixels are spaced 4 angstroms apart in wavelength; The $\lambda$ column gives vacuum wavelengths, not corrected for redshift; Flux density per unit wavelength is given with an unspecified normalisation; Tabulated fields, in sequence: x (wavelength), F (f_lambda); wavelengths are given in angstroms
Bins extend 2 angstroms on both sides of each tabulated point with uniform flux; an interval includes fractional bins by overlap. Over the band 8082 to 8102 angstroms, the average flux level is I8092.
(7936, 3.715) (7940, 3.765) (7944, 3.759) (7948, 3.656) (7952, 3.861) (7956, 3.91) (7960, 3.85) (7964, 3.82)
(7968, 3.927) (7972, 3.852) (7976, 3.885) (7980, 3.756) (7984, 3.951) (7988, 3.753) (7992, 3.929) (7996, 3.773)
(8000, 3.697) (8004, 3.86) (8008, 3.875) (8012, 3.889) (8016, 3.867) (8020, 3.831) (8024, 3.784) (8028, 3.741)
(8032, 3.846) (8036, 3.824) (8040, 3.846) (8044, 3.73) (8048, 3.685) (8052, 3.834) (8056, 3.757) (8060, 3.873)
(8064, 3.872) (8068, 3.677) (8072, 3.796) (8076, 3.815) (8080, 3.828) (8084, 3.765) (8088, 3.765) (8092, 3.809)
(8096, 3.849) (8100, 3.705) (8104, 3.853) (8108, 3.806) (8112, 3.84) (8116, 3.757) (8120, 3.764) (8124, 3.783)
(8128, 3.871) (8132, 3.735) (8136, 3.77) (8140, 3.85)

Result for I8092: 3.78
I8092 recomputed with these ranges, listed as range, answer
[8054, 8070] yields 3.79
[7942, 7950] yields 3.71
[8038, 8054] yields 3.77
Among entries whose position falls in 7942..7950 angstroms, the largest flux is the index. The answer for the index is 3.759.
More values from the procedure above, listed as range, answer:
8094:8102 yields 3.849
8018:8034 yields 3.846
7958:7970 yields 3.927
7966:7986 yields 3.951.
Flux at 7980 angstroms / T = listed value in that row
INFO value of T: 3.756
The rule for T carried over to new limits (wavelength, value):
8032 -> 3.846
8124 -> 3.783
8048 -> 3.685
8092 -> 3.809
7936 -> 3.715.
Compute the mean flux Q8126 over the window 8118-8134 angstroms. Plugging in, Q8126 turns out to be 3.79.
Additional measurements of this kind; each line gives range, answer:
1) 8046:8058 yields 3.76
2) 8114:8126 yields 3.77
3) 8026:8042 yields 3.81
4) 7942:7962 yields 3.81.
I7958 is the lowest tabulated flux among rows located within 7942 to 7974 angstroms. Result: 3.656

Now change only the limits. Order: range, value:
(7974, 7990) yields 3.753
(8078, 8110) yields 3.705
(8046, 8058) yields 3.685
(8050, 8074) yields 3.677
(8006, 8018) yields 3.867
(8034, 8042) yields 3.824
